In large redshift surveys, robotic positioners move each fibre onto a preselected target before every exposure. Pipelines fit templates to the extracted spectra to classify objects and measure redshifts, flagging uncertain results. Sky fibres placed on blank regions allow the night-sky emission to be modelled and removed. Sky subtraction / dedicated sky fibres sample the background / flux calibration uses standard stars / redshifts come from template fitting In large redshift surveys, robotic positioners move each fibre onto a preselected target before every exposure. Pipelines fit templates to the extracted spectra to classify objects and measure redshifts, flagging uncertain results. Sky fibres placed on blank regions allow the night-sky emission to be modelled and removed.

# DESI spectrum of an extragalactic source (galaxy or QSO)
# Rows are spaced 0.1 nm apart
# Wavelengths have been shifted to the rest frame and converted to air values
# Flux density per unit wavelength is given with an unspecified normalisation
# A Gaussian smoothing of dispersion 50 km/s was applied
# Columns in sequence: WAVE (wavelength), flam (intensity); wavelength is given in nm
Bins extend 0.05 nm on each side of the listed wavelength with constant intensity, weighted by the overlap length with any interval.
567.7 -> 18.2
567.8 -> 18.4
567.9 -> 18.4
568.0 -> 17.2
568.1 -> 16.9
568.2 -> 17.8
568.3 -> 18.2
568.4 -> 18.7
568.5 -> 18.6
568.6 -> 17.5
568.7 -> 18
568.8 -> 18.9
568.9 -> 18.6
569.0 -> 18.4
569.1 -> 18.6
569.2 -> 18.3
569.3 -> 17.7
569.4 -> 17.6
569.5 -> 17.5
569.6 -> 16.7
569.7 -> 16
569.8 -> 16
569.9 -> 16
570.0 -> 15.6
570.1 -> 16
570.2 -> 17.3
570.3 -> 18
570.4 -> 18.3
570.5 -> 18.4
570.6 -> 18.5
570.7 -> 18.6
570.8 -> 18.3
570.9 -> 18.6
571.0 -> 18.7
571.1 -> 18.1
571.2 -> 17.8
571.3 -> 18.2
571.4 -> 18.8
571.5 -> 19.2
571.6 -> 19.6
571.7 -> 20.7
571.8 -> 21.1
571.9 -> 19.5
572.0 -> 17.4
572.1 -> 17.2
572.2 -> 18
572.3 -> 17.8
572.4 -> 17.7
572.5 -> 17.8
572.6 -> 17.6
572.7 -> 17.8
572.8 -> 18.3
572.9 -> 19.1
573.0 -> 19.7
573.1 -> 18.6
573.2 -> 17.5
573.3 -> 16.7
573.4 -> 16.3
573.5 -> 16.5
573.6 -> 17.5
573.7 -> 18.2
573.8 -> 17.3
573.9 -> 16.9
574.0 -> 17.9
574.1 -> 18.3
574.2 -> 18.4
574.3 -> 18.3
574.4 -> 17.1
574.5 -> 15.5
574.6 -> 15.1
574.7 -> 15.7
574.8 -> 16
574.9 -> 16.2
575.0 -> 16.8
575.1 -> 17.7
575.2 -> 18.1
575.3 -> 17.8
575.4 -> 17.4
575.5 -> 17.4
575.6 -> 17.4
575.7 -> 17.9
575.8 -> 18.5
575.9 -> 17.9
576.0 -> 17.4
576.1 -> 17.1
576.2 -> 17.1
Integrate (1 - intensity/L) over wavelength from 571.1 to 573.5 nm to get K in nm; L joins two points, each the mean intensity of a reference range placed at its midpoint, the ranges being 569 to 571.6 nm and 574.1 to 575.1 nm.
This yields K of -0.15 nm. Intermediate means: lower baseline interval 17.8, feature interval 18.3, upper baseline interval 16.7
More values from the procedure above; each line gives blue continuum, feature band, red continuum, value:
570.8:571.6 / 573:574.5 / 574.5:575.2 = -0.05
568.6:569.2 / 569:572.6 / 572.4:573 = 0.06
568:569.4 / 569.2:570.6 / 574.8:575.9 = 0.07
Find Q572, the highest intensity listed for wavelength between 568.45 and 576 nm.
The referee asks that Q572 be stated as 21.1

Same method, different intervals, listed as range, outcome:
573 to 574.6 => 19.7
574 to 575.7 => 18.4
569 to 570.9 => 18.6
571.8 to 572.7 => 19.5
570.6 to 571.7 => 20.7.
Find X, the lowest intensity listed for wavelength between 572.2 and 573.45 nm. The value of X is 16.3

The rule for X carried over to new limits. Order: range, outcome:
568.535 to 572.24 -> 15.6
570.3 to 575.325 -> 15.1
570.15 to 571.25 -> 17.3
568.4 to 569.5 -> 17.5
